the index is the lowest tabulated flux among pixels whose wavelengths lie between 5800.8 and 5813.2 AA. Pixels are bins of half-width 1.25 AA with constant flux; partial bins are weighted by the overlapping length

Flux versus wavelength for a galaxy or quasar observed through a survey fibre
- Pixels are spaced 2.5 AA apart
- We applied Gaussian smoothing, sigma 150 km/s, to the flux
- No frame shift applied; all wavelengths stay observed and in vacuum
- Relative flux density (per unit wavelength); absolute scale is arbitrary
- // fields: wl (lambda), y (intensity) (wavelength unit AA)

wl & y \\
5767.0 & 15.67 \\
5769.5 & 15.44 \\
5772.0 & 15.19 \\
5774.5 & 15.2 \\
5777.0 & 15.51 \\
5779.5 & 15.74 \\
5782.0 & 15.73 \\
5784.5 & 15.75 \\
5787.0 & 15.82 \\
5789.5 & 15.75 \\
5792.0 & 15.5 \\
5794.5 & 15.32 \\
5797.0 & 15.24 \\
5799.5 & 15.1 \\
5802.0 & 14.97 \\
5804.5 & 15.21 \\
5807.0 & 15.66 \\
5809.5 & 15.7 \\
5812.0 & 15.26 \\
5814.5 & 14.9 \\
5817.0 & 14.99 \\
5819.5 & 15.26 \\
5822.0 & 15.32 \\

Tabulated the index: 14.97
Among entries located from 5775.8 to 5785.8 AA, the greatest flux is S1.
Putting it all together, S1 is 15.75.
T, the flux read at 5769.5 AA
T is 15.44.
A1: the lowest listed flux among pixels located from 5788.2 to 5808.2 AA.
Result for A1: 14.97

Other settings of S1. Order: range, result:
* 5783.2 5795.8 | 15.82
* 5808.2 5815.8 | 15.7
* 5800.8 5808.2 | 15.66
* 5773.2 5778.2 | 15.51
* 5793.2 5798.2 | 15.32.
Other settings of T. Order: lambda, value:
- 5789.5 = 15.75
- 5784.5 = 15.75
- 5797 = 15.24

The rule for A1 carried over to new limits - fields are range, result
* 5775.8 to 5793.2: 15.5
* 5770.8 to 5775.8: 15.19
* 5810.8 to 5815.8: 14.9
